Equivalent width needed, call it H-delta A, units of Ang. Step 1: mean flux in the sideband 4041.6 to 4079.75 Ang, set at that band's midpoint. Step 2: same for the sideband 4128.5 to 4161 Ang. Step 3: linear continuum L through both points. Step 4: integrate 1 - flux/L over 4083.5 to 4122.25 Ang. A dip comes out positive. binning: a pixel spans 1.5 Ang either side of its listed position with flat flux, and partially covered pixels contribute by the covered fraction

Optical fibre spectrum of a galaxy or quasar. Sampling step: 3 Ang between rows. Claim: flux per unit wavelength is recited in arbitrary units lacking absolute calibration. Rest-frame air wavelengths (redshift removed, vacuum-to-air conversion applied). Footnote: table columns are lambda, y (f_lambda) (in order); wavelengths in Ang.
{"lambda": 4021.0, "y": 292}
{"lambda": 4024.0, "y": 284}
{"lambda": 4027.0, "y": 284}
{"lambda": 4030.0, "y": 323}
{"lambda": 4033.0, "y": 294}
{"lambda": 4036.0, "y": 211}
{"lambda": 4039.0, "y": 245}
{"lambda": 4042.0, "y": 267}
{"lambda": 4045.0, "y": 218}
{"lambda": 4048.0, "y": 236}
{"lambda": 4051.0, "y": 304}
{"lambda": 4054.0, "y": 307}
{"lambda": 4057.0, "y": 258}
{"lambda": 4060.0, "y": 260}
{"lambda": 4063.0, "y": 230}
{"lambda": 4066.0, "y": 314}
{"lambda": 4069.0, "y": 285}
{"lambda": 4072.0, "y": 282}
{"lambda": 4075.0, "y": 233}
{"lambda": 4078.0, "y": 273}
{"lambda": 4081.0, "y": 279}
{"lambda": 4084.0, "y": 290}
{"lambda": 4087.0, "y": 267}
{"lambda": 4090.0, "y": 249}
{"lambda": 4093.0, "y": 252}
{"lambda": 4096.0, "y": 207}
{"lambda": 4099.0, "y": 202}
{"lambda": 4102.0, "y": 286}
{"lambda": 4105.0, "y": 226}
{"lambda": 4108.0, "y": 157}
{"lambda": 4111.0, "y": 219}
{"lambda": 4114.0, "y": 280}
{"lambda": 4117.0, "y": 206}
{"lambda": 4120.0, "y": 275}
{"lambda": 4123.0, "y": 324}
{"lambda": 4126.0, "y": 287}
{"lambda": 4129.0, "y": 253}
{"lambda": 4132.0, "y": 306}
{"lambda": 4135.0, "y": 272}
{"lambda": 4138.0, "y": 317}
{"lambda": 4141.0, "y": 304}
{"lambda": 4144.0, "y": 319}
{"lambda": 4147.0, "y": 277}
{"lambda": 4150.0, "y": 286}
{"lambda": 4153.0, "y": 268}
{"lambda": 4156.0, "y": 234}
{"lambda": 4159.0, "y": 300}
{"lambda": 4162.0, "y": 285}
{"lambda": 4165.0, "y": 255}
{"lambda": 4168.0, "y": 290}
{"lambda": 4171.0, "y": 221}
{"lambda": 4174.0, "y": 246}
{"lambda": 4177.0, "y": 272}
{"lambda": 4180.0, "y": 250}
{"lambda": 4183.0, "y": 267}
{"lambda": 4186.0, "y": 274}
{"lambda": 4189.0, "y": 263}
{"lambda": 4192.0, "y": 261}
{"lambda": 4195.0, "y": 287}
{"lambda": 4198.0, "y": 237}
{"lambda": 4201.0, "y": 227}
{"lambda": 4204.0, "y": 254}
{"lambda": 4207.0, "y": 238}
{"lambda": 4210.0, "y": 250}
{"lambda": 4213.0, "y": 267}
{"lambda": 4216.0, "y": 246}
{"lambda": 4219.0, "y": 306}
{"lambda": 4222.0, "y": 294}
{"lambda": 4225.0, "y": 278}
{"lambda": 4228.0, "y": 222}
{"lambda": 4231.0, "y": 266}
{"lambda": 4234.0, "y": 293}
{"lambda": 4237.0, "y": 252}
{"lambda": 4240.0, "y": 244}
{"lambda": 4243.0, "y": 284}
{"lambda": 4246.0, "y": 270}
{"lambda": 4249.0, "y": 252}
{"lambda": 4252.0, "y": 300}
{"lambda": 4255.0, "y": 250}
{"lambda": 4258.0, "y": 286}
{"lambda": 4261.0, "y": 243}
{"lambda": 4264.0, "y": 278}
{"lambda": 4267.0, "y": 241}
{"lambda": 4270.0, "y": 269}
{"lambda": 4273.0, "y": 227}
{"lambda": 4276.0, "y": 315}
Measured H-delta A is 5.1 Ang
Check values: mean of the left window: 267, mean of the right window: 286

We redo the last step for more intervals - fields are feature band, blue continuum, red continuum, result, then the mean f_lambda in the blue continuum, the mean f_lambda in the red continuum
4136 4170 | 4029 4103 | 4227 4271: -2.7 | 262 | 264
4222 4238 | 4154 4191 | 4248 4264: 0.0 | 263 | 268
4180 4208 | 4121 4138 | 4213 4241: 1.9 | 291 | 267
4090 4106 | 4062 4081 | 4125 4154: 2.4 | 271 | 289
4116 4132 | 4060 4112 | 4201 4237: -1.3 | 251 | 263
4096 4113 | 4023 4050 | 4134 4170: 3.5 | 263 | 283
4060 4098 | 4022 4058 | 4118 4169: 1.8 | 270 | 285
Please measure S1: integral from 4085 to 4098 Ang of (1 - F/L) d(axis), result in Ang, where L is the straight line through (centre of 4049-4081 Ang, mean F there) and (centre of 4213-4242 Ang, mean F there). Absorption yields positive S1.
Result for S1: 1.4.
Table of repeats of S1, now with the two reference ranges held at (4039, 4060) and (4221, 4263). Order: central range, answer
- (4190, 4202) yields 0.5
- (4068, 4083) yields -0.4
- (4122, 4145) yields -2.8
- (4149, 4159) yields -0.1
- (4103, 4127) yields 1.6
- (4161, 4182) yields 0.5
